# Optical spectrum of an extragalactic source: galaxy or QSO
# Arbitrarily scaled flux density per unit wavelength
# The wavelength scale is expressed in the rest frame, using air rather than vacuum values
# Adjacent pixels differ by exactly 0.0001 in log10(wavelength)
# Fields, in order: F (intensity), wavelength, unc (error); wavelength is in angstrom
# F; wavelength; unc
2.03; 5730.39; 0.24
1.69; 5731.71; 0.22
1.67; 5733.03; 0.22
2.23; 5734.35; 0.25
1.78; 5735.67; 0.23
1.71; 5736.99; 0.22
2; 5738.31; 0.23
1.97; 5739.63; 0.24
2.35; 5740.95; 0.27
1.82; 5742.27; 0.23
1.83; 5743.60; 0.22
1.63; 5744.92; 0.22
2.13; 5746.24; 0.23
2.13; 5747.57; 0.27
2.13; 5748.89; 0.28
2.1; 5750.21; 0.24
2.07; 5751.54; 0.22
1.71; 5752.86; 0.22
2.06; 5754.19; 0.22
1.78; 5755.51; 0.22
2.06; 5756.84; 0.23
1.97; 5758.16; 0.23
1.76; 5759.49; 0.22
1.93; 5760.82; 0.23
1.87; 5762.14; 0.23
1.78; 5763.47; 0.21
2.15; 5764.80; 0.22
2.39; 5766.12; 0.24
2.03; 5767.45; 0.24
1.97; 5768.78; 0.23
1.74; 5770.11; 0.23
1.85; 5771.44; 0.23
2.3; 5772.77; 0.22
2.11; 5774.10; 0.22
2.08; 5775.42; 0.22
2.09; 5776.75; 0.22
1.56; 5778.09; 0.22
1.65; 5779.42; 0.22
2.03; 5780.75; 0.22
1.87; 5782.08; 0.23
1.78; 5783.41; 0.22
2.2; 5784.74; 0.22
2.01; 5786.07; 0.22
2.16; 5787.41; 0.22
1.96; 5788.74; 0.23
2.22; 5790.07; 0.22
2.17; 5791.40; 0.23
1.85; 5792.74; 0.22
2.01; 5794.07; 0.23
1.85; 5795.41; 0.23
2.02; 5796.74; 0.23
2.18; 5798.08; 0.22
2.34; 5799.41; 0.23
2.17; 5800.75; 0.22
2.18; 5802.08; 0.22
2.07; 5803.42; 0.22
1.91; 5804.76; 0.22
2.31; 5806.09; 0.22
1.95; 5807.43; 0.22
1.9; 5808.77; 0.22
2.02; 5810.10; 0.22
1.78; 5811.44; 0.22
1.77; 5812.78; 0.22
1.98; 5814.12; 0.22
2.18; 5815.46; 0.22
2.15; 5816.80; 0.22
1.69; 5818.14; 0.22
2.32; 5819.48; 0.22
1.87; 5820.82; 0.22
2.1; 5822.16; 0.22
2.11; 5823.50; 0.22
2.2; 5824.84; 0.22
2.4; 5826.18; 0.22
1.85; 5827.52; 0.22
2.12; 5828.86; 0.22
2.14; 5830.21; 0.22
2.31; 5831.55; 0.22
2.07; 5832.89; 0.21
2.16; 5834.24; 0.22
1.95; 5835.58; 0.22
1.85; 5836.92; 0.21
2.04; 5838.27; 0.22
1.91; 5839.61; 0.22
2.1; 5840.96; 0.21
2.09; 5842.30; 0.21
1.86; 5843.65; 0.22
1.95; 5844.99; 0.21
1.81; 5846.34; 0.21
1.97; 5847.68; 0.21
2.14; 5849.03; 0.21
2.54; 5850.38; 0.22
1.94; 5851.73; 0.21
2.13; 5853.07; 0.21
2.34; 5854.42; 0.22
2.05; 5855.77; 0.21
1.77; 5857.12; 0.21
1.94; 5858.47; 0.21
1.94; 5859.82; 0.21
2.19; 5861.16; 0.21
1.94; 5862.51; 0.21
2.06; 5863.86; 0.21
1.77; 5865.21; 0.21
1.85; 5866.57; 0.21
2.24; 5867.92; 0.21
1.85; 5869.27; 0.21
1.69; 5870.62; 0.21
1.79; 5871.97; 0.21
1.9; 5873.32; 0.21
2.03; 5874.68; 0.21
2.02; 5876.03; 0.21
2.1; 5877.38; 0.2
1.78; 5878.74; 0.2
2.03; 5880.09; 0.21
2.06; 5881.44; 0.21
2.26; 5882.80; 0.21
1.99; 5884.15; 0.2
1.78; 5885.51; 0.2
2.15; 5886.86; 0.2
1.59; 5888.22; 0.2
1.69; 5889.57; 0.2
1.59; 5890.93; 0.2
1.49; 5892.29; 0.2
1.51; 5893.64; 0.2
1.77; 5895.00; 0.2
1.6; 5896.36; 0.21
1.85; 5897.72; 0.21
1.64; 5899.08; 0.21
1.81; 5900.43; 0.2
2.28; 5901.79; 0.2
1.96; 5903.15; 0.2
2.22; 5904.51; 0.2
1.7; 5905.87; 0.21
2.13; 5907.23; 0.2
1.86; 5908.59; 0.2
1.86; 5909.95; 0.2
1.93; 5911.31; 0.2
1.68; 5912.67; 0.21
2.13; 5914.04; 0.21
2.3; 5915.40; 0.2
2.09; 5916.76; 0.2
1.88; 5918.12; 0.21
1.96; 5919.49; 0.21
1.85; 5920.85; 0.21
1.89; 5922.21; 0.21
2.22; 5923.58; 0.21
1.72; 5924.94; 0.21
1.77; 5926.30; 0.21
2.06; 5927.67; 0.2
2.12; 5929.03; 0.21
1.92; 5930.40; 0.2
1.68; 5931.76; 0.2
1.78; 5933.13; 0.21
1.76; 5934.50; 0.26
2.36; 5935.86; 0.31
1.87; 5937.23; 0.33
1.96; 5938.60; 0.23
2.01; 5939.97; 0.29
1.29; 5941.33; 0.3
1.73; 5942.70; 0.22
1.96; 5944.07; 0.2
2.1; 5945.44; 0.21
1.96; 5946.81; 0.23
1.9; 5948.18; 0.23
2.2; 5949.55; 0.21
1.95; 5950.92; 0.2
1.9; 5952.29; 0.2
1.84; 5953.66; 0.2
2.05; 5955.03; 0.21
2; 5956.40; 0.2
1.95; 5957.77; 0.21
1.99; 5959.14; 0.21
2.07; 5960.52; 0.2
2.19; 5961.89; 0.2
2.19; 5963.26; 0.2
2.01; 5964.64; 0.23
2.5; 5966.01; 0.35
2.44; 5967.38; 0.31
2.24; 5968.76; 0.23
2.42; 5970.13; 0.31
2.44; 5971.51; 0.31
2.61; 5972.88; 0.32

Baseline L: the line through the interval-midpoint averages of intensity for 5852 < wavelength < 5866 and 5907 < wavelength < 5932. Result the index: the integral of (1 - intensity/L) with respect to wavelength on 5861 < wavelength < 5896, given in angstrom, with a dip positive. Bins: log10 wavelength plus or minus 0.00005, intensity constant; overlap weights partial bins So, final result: 1.9 angstrom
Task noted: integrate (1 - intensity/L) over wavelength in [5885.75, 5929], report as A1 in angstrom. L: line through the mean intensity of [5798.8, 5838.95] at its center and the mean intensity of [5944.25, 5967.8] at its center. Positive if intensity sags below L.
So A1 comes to 3.9 angstrom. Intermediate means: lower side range 2.06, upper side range 2.07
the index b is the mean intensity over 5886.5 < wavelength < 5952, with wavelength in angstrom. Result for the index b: 1.89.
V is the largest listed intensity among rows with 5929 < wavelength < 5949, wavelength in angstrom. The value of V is 2.36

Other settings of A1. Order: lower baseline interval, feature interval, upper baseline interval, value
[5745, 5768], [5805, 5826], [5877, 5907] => -1.0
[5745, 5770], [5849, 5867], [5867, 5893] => -1.2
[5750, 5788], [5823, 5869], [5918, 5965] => -2.2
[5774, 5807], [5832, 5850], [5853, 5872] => -0.2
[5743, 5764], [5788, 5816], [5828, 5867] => -0.8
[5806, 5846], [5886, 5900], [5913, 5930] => 2.2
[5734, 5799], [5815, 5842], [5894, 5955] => -1.6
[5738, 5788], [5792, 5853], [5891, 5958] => -3.1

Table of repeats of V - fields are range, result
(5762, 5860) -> 2.54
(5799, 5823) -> 2.34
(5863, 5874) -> 2.24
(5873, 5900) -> 2.26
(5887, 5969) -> 2.5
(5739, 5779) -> 2.39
